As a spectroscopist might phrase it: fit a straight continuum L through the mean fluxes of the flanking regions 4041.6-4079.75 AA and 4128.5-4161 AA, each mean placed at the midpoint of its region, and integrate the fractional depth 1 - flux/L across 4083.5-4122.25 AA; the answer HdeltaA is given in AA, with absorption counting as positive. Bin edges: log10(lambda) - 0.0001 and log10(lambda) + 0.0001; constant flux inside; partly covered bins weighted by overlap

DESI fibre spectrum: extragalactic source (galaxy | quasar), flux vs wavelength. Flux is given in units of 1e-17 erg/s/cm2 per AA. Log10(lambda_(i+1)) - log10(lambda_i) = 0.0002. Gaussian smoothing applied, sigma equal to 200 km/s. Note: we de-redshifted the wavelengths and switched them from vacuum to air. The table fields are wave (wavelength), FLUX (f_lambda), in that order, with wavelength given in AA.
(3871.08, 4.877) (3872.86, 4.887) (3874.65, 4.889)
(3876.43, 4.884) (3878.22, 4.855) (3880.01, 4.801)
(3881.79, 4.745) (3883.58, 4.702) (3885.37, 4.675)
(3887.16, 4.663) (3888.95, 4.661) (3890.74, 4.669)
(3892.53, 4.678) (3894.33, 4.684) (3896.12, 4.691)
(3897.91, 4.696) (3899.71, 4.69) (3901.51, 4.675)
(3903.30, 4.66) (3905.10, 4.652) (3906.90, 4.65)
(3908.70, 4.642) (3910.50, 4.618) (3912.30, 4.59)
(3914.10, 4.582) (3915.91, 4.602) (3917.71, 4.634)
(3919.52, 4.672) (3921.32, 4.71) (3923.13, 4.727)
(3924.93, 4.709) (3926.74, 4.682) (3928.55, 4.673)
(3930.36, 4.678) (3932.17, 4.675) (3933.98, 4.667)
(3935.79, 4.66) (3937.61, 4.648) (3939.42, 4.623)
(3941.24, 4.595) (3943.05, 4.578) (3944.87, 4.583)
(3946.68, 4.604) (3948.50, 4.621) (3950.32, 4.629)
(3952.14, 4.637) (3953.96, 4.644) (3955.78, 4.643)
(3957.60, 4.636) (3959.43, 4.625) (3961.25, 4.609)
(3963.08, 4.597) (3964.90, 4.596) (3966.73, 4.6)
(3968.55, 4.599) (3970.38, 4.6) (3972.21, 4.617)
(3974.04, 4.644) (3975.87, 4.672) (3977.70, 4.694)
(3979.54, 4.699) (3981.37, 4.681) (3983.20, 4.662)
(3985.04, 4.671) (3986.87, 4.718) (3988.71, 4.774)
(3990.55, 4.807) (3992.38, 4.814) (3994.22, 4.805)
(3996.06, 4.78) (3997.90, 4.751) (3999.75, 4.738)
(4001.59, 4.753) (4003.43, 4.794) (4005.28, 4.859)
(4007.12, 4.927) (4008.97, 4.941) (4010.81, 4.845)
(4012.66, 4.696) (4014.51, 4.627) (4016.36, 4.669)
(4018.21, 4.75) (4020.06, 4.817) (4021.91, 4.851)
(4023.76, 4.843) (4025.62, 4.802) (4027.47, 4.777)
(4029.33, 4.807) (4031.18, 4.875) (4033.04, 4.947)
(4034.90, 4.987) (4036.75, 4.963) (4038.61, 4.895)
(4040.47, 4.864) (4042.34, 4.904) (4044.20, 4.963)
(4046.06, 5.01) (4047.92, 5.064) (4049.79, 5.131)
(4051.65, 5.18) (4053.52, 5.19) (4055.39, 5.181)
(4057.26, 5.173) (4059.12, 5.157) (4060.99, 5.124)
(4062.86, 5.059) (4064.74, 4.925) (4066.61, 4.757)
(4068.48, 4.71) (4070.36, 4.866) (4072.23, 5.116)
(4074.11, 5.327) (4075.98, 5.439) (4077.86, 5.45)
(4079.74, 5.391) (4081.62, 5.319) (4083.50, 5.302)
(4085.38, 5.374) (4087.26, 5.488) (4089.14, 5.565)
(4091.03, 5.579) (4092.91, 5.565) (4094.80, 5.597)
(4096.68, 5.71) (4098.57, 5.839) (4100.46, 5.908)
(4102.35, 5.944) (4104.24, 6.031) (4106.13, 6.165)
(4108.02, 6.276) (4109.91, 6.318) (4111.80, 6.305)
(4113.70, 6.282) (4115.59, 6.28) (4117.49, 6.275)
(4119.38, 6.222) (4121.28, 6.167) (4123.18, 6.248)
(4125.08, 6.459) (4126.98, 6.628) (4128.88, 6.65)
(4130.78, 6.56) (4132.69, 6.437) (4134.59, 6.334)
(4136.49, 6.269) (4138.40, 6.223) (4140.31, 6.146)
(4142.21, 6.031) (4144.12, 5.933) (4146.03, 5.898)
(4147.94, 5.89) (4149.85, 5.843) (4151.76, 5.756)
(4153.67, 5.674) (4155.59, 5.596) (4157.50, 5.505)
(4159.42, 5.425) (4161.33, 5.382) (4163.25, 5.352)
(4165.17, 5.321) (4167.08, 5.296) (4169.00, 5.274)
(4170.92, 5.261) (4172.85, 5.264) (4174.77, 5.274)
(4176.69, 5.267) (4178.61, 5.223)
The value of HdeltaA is -2.68 AA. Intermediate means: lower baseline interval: 5.1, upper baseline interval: 5.99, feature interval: 5.93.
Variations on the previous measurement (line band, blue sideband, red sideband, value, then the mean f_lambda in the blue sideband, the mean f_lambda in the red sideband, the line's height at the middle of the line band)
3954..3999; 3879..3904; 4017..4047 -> 1.2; 4.69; 4.88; 4.81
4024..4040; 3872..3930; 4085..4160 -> 1.7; 4.7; 6.02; 5.48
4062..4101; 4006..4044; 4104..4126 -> 2.7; 4.84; 6.26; 5.73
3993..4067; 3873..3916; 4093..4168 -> 7.3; 4.7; 6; 5.45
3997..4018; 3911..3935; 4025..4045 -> 0.2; 4.66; 4.89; 4.83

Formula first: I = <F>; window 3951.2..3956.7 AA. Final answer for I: 4.64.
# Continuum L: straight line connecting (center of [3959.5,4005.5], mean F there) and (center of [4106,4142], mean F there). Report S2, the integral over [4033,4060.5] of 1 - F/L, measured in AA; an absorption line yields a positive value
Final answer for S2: 2.0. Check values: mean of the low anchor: 4.7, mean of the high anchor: 6.33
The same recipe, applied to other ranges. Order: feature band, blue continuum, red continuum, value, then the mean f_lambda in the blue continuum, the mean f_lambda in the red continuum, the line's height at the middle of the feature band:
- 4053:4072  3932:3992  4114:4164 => 1.5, 4.65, 6.05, 5.44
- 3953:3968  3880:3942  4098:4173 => 1.0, 4.67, 5.97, 4.95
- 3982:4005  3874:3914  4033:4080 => 0.8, 4.7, 5.07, 4.92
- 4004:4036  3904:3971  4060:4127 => 2.2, 4.63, 5.68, 5.19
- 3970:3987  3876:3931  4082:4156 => 1.6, 4.68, 6.02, 5.15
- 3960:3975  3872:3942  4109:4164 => 1.3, 4.69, 6.07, 5.05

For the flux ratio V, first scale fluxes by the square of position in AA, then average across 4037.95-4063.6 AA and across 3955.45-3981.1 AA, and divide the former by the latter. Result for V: 1.1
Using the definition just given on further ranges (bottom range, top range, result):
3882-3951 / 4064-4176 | 1.37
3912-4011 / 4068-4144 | 1.36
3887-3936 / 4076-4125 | 1.38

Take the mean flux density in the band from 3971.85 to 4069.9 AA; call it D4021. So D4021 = 4.86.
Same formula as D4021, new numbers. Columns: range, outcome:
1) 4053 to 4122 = 5.58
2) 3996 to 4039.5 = 4.82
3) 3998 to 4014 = 4.81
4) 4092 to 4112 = 5.96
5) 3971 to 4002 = 4.72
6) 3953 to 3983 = 4.64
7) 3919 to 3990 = 4.65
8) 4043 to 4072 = 5.03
